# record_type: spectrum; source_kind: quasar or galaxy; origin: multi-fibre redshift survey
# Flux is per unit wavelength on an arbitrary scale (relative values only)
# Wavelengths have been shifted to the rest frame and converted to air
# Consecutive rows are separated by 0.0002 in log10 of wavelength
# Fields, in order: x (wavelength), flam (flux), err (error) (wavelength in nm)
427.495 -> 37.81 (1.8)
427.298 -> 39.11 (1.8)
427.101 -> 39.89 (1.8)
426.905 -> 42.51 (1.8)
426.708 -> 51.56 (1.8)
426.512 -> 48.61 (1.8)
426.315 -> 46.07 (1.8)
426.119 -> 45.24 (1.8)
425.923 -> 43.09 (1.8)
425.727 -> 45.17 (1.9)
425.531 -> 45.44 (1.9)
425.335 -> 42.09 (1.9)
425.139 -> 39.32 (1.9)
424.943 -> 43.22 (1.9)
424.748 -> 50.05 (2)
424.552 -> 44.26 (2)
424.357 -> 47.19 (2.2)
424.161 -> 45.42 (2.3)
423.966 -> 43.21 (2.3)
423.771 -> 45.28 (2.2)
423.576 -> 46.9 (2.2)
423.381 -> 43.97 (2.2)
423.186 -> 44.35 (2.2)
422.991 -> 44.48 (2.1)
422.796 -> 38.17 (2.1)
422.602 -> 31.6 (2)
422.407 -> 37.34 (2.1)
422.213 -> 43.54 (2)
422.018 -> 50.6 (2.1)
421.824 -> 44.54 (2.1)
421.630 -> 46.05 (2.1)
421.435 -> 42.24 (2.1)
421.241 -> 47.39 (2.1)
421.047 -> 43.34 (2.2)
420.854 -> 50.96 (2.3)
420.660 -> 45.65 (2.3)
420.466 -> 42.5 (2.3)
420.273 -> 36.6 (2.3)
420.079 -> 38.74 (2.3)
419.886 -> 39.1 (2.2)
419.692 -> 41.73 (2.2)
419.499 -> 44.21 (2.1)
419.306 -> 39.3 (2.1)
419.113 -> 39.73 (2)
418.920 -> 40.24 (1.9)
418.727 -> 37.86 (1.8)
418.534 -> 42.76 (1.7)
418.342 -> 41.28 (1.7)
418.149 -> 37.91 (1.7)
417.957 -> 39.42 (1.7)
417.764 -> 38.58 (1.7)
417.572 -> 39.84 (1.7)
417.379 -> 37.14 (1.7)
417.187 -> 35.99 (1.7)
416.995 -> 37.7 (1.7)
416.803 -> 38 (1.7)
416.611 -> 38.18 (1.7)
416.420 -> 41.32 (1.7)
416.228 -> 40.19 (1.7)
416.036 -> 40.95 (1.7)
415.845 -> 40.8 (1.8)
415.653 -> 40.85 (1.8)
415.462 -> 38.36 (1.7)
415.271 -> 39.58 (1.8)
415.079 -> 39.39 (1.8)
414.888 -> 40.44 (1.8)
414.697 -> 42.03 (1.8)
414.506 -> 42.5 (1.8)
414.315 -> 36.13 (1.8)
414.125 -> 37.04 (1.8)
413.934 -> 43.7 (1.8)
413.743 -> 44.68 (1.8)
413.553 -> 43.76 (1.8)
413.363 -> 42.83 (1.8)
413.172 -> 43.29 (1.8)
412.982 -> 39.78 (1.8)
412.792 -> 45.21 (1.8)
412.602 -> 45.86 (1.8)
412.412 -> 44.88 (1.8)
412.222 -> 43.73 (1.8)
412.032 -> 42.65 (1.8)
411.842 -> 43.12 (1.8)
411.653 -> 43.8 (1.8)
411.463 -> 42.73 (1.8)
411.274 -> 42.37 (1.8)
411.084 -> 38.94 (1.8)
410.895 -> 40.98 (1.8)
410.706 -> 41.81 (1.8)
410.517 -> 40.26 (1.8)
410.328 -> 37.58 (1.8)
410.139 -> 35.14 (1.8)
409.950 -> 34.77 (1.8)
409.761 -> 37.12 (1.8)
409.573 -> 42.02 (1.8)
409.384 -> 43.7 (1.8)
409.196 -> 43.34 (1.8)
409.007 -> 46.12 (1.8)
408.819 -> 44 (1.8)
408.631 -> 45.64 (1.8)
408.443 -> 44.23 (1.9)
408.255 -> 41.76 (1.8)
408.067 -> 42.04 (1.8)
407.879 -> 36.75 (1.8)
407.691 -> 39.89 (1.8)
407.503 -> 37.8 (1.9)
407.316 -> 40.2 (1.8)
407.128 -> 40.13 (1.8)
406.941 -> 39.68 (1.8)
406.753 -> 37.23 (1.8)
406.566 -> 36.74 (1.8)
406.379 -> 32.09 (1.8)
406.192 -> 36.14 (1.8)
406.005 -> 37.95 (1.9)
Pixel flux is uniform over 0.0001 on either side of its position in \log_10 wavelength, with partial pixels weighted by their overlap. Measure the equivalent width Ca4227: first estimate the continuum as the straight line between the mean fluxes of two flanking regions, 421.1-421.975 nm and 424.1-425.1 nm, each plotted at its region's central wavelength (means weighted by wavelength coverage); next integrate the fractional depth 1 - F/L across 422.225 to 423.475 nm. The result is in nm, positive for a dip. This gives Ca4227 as 0.14 nm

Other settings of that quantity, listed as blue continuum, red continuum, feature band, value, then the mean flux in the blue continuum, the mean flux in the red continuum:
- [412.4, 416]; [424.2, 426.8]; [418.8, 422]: 0.07 nm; 41.6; 45.5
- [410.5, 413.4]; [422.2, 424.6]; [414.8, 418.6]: 0.29 nm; 42.7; 42.7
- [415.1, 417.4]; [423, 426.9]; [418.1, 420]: 0.03 nm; 39.2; 45.2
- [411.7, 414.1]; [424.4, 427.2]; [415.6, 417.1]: 0.14 nm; 43.4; 44.8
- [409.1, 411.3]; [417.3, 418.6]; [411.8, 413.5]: -0.16 nm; 39.8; 39.5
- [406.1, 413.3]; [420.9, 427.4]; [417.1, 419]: 0.16 nm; 40.9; 44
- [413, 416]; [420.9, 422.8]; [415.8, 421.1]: 0.22 nm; 41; 42.9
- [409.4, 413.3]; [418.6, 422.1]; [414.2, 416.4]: 0.10 nm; 41.4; 42.8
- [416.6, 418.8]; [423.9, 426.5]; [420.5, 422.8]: -0.10 nm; 38.7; 44.7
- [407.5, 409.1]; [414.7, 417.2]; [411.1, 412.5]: -0.07 nm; 42.3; 39.6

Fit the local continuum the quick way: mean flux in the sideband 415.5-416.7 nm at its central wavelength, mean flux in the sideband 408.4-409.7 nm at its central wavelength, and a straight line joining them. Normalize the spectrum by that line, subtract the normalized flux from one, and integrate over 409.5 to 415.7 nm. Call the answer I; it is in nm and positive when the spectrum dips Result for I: 0.14 nm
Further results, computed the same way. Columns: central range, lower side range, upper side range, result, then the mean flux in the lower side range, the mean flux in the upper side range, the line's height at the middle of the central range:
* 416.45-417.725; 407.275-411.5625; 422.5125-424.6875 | 0.126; 40.8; 43.3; 42.2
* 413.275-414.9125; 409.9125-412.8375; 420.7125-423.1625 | 0.021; 41.6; 43.4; 42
